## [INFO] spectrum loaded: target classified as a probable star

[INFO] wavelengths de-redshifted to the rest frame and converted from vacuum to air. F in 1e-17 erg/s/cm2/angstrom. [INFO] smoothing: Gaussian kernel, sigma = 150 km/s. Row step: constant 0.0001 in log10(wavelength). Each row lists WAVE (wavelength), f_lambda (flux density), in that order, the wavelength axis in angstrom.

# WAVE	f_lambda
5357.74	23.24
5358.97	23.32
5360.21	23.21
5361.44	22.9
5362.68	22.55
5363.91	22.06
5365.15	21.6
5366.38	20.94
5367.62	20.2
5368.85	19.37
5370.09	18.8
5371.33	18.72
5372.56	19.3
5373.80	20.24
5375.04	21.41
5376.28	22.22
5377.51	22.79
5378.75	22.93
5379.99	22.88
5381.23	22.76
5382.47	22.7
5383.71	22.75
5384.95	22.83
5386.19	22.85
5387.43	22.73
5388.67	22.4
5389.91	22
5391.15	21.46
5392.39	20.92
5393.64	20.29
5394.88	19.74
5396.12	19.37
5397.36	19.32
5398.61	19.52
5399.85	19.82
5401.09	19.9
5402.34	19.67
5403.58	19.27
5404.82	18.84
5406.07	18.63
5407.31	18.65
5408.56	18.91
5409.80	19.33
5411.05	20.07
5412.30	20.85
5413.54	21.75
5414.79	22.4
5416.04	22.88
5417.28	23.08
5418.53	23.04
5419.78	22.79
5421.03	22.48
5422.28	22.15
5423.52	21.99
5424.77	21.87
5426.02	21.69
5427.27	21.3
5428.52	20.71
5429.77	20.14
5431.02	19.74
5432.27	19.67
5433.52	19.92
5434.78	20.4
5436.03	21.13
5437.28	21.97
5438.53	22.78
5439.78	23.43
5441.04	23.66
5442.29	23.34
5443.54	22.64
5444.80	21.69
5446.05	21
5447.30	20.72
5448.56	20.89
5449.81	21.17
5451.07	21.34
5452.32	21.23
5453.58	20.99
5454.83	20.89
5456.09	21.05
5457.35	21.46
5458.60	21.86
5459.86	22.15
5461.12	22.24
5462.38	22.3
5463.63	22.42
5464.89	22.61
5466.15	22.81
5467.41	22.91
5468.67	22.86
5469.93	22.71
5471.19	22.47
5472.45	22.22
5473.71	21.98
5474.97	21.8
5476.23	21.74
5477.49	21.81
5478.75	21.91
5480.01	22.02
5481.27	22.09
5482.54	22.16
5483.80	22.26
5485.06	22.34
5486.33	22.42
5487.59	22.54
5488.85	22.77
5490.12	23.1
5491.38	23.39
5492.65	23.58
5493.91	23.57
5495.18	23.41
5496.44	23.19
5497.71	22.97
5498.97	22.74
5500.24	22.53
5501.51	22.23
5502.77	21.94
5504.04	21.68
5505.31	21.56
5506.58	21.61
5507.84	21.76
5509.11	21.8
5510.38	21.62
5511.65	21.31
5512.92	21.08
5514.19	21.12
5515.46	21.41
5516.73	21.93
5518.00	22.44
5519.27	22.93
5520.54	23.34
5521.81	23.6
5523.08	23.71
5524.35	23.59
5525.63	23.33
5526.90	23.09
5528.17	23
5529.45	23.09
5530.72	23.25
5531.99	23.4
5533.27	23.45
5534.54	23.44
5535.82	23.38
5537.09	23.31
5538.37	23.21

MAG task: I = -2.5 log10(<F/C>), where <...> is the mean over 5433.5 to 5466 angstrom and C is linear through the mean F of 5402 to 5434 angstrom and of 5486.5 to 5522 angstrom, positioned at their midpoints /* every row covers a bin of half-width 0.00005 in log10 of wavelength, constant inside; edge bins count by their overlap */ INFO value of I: -0.018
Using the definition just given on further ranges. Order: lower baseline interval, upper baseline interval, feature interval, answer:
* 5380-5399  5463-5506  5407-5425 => 0.01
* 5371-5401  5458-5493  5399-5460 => 0.04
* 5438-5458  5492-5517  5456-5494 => -0.02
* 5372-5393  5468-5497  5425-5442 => 0.05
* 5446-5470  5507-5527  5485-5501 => -0.04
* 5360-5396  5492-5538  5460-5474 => -0.01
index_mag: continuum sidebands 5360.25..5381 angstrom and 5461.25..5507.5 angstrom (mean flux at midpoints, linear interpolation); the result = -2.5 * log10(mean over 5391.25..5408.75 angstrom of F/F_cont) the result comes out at 0.107 mag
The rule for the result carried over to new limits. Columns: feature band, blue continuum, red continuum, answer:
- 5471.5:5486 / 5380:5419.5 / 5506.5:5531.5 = -0.004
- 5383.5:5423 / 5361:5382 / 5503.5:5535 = 0.030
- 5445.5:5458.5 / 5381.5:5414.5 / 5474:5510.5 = 0.026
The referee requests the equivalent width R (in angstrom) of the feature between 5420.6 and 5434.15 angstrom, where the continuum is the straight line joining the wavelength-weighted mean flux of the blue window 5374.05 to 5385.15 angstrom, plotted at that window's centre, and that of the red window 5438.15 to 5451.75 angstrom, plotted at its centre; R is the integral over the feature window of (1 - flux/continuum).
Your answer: 0.69 angstrom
